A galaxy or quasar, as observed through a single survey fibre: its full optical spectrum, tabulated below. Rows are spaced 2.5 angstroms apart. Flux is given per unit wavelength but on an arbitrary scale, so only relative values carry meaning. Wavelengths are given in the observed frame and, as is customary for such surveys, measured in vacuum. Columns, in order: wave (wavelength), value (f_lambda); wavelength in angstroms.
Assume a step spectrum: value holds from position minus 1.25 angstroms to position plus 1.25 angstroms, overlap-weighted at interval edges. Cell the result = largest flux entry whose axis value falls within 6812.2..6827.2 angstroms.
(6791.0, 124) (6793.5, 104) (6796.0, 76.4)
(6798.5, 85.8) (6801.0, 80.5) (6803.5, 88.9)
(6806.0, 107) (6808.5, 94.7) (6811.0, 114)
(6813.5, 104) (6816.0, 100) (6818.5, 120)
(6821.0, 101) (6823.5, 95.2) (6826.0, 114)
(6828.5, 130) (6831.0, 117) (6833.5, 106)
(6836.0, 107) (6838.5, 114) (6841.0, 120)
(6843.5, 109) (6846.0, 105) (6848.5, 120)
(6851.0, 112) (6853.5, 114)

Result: 120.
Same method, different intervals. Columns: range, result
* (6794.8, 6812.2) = 114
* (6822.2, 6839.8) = 130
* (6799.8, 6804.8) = 88.9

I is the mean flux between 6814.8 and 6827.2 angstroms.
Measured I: 106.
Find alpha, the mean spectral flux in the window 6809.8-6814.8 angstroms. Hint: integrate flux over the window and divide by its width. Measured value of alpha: 109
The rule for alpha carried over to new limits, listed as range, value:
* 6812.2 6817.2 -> 102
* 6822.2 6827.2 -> 104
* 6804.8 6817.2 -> 104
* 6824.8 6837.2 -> 115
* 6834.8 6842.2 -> 114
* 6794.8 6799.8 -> 81.1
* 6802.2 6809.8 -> 96.9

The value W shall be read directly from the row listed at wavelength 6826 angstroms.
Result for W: 114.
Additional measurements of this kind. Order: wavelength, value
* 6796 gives 76.4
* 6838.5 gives 114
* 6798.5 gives 85.8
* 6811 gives 114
